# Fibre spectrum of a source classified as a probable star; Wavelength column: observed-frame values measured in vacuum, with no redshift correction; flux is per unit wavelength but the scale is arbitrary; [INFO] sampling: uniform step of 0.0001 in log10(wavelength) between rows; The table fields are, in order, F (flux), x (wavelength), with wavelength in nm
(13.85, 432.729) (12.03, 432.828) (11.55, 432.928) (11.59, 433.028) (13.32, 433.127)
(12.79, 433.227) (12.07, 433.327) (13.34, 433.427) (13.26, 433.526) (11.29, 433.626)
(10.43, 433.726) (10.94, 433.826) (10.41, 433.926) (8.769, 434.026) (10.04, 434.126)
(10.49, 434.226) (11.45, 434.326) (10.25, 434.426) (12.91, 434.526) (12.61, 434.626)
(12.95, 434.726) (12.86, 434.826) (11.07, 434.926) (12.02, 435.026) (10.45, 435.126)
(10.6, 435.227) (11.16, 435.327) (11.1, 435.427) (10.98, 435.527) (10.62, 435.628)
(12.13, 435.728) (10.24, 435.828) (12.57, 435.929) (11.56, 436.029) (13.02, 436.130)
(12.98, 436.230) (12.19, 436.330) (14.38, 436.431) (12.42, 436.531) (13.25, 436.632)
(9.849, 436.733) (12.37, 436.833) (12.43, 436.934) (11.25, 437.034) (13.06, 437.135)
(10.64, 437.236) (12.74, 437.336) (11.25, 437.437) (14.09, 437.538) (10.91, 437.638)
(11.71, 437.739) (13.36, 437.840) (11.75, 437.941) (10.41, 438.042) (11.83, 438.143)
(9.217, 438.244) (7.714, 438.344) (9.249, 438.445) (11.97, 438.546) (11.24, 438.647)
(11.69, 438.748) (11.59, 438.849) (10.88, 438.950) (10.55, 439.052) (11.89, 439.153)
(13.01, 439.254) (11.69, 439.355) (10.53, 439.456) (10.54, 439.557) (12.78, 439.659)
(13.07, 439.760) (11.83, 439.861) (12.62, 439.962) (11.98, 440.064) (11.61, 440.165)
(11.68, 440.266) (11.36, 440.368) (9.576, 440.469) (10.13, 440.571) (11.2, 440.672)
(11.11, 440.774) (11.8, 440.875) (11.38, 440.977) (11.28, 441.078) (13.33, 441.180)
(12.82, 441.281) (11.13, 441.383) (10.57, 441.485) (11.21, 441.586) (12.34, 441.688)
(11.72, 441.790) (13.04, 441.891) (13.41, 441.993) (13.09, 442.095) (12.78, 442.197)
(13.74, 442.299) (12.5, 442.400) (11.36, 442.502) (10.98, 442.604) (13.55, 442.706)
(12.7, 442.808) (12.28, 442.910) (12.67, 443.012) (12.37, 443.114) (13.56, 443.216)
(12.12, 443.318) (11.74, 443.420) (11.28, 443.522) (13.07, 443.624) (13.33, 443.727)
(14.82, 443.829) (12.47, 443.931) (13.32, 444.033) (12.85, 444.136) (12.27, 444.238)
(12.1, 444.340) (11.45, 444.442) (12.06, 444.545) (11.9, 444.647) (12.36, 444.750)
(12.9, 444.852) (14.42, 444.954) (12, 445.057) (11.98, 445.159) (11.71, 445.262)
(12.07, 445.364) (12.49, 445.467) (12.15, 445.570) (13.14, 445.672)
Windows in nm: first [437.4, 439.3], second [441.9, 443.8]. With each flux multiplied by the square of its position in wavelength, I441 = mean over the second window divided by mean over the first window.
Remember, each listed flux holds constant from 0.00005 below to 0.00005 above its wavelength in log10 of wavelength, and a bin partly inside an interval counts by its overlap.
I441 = 1.14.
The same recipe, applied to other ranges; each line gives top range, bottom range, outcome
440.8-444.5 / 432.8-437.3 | 1.09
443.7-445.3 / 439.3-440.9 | 1.12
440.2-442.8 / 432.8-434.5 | 1.08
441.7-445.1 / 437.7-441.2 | 1.13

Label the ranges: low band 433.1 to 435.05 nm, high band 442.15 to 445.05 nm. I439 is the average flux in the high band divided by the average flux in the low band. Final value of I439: 1.1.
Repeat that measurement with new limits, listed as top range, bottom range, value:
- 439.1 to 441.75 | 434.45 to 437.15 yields 0.97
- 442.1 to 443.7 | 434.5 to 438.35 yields 1.06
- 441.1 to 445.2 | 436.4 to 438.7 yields 1.08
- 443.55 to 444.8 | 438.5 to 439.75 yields 1.09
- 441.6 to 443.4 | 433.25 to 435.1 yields 1.09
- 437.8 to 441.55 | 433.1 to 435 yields 0.98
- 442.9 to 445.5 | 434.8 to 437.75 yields 1.06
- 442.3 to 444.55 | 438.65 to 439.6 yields 1.10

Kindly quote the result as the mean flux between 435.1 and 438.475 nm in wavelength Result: 11.6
